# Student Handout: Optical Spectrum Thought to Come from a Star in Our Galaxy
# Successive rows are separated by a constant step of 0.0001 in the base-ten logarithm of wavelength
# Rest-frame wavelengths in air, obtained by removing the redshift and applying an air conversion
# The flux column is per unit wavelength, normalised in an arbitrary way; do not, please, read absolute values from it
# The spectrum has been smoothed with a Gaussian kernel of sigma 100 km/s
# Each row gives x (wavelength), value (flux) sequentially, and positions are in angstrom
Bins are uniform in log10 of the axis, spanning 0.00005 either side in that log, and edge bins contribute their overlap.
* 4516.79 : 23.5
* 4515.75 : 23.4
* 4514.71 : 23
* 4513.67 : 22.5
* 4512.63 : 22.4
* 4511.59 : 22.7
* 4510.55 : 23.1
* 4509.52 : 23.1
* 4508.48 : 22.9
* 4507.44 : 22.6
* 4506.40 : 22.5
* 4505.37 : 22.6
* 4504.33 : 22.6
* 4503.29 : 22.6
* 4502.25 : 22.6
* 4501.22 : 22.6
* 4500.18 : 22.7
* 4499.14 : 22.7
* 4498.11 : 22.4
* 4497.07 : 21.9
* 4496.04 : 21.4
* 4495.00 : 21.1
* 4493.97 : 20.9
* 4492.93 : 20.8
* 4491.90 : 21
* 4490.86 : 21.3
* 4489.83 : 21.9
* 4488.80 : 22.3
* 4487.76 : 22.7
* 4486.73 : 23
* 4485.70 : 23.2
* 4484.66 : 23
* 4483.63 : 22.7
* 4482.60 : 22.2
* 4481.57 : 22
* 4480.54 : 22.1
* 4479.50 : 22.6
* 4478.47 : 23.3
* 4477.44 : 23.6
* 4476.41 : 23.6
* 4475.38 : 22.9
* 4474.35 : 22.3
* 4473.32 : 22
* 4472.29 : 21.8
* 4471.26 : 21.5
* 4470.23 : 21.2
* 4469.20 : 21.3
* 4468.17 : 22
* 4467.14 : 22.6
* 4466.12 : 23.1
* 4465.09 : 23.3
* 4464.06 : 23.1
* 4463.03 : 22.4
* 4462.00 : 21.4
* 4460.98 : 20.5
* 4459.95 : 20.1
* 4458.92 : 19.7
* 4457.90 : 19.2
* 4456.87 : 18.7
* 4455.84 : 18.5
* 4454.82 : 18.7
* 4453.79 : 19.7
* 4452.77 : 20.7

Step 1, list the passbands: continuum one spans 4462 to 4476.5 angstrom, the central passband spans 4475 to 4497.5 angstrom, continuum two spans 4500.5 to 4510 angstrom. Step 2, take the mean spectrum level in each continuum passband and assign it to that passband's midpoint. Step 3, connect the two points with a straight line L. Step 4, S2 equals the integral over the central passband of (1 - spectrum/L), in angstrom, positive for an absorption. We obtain 0.2 angstrom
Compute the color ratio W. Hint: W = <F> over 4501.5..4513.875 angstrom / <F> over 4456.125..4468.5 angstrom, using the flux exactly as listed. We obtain 1.1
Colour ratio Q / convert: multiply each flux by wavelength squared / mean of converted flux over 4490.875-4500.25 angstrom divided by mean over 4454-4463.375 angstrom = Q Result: 1.1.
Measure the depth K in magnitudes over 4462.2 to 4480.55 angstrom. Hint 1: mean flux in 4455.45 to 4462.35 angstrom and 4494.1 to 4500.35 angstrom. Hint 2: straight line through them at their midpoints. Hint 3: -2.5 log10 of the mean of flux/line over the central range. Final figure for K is -0.10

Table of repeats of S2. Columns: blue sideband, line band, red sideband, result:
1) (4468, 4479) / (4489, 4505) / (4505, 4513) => 0.50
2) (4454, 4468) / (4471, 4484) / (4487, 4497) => -0.79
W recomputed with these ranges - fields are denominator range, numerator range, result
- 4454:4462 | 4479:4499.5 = 1.13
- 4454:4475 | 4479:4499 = 1.04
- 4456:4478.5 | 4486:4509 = 1.02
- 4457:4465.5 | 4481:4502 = 1.05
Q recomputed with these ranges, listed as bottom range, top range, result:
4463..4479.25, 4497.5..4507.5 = 1.02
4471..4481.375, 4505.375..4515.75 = 1.03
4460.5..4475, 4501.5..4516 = 1.05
